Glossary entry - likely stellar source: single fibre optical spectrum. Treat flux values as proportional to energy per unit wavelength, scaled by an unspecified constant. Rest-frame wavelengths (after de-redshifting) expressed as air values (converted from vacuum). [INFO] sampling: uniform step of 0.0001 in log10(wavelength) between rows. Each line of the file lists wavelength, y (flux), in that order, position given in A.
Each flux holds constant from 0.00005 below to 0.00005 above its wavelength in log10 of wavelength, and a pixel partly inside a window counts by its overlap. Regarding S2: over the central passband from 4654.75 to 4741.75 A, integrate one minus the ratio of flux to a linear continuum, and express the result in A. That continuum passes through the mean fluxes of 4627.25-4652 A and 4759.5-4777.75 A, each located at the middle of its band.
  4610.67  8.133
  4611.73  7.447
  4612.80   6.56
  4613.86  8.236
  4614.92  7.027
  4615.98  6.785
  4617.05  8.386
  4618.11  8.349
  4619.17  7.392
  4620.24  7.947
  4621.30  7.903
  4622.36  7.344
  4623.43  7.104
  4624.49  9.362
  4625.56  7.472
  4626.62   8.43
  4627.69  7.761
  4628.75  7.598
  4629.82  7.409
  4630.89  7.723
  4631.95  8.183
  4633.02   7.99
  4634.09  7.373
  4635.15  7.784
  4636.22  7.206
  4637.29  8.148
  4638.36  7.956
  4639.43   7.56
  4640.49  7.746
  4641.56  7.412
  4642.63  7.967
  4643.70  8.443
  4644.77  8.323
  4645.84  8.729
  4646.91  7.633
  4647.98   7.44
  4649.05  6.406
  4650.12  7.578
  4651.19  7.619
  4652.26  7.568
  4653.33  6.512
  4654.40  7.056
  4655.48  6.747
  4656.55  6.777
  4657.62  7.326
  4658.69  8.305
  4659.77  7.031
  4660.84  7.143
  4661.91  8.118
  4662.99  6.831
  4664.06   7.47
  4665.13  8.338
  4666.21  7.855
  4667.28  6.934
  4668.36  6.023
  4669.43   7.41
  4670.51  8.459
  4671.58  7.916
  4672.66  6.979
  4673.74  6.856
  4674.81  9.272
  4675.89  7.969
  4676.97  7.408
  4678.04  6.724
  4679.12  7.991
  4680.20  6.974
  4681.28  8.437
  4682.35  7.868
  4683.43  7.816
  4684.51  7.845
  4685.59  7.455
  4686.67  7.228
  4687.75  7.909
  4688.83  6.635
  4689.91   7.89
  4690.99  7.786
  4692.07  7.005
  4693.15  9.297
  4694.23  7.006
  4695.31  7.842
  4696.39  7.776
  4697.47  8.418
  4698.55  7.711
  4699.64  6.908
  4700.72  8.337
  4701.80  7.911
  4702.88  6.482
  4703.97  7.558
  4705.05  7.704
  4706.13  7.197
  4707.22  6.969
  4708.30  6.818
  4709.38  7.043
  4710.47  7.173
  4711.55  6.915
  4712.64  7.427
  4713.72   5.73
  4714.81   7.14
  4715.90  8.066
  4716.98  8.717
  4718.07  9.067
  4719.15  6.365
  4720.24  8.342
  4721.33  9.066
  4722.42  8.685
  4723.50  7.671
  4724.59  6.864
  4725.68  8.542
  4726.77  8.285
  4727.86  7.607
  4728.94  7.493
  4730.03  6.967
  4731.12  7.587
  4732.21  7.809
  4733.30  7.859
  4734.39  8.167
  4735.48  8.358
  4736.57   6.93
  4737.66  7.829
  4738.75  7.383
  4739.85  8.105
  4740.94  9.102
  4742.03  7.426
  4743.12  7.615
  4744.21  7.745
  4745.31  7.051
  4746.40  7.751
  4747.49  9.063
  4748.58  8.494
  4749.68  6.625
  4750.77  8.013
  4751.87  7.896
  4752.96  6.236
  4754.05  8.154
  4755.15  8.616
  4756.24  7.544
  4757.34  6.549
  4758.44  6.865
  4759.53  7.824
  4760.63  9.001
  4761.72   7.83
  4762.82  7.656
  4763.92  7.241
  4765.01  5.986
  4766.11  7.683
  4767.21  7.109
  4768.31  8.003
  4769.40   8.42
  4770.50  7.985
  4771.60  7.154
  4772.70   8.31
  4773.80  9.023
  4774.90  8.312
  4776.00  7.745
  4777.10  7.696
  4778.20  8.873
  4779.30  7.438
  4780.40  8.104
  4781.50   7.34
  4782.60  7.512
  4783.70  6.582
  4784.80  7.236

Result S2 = 1.87 A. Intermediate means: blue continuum 7.74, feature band 7.61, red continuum 7.83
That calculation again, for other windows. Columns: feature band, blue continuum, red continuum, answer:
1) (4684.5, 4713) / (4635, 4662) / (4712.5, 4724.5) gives 1.0 A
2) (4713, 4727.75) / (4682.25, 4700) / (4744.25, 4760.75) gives -0.4 A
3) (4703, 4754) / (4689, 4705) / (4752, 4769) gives -0.4 A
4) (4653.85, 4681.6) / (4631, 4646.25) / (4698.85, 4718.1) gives 0.7 A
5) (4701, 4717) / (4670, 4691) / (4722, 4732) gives 1.0 A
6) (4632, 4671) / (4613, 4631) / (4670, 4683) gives 1.0 A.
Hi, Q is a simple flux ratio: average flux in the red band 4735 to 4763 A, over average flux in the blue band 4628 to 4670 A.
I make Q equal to 1.03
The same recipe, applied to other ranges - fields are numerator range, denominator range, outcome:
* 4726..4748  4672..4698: 1.02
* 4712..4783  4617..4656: 1.01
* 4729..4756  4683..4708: 1.02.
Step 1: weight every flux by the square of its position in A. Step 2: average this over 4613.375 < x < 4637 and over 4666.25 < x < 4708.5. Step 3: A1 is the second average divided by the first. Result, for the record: 1.00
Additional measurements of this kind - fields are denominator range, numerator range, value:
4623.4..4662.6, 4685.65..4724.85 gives 1.02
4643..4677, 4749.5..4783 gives 1.07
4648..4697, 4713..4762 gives 1.07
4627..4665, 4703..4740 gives 1.04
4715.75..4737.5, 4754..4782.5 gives 1.00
